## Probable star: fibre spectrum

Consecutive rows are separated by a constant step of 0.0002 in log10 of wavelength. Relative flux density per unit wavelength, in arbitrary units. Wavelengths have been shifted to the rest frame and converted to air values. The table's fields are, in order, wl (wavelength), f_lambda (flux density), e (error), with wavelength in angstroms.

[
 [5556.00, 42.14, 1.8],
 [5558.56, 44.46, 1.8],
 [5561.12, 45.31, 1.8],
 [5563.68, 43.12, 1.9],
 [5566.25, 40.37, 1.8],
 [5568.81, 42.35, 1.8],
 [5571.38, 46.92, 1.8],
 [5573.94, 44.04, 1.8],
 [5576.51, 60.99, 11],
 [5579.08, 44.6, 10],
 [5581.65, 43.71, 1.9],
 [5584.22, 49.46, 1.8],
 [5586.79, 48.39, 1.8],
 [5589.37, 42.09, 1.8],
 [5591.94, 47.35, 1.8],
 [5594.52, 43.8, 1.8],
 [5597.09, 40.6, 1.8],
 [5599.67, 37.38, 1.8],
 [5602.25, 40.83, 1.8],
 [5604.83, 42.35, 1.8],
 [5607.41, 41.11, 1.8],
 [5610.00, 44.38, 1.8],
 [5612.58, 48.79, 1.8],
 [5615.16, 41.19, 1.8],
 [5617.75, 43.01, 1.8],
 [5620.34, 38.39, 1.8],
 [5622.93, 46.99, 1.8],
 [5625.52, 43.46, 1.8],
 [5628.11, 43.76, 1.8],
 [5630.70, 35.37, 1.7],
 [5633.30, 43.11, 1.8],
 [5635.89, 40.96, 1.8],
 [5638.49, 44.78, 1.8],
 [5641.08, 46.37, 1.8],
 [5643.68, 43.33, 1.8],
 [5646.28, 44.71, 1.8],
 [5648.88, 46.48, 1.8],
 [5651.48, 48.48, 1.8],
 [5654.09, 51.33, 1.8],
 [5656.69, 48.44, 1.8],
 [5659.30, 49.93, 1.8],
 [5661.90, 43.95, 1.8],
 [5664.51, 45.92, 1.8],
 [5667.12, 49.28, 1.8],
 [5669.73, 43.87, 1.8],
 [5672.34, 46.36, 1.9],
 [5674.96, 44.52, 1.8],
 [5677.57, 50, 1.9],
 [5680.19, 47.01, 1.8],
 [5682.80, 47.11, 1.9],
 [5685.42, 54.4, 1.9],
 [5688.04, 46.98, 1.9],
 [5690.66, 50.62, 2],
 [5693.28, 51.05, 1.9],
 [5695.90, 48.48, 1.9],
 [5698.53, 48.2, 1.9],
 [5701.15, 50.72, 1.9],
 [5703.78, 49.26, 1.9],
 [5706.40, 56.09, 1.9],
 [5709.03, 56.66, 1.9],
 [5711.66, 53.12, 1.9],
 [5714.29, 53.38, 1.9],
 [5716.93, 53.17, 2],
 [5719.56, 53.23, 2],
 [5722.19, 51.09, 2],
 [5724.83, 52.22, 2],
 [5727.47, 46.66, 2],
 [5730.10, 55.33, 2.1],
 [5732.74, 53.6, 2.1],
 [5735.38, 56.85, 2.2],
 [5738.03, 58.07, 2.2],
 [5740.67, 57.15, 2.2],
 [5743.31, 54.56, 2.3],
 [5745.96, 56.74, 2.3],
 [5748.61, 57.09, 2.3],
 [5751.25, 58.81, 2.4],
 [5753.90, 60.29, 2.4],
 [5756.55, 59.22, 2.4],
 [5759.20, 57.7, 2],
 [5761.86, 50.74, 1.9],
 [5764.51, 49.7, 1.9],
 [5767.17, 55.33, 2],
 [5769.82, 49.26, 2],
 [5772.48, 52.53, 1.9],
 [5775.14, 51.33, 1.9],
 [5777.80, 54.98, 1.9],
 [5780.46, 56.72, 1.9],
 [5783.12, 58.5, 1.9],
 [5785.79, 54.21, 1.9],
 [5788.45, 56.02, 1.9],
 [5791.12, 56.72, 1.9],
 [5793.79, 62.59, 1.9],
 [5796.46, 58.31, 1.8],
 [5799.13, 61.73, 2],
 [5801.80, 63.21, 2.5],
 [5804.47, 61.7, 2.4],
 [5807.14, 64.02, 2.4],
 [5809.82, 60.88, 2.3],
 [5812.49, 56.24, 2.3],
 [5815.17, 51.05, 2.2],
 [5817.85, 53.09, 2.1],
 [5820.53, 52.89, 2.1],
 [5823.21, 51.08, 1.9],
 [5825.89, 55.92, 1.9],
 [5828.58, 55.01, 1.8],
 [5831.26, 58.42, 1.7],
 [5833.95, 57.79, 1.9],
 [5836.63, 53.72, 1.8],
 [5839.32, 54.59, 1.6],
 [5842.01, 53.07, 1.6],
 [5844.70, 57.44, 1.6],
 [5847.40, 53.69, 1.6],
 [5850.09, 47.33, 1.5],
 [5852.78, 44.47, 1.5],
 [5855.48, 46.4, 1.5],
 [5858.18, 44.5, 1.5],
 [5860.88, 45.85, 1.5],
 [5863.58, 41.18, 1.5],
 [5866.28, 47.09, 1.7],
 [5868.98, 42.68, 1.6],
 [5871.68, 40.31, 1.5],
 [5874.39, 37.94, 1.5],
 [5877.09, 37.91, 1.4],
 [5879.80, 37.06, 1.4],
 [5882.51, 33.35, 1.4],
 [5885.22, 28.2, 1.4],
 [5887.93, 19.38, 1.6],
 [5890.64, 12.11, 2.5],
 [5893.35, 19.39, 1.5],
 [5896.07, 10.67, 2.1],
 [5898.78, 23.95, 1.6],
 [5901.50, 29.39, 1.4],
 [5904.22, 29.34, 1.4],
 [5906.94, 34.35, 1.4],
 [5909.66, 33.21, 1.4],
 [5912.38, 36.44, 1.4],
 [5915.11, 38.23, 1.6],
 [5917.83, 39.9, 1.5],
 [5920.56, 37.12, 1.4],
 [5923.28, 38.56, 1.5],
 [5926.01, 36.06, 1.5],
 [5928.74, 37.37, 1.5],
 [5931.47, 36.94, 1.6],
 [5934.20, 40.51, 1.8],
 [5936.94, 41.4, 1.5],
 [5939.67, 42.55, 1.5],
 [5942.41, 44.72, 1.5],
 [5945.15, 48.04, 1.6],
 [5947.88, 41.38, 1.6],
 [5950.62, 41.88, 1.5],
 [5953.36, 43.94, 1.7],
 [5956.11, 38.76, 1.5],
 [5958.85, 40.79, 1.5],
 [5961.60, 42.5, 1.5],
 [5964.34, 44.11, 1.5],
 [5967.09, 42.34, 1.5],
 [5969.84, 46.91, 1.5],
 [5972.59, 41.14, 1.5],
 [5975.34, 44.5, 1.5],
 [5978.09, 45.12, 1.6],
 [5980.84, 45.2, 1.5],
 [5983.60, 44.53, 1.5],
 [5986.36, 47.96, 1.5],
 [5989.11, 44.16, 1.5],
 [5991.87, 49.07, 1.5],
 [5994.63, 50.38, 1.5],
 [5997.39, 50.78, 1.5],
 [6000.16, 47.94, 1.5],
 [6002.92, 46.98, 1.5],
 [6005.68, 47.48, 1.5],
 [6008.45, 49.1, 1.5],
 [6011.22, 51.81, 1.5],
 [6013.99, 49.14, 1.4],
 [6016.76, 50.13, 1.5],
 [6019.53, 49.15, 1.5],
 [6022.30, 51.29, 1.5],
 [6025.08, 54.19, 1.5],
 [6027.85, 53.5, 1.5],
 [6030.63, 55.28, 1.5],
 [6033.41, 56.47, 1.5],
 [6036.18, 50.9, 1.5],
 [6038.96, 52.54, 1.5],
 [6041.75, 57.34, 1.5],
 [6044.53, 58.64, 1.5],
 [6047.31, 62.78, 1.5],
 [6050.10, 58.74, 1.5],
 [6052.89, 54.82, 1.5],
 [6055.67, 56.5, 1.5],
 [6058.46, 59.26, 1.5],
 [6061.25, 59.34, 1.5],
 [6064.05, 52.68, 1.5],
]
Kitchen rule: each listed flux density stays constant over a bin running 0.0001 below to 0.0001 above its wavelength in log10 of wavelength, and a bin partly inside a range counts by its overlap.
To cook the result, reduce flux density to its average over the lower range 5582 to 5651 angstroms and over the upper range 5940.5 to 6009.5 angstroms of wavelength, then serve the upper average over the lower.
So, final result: 1.0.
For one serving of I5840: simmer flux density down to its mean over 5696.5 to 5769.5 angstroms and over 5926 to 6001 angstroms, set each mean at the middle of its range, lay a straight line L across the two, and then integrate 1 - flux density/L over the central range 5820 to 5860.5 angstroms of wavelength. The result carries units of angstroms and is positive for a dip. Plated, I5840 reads -2.4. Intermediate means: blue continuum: 54.1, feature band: 52.2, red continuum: 43.7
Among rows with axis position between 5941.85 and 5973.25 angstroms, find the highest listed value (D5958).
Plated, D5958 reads 48.04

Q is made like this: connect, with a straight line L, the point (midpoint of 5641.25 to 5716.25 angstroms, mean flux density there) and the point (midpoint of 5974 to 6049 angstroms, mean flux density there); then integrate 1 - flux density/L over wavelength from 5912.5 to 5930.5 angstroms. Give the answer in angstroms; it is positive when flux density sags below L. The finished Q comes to 4.5 angstroms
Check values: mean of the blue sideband 48.9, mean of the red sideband 50.7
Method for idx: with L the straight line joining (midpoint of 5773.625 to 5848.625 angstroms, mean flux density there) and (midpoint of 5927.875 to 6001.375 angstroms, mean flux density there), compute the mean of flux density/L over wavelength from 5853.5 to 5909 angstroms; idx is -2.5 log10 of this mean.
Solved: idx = 0.47 mag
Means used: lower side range 56.6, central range 33.2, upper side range 43.9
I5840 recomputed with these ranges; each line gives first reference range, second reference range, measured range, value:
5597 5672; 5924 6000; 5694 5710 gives -2.7 angstroms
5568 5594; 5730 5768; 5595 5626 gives 4.0 angstroms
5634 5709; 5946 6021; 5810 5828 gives -2.7 angstroms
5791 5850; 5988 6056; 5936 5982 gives 9.0 angstroms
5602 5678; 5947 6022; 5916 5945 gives 3.7 angstroms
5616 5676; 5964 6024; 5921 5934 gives 2.6 angstroms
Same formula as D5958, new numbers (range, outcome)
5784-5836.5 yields 64.02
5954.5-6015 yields 51.81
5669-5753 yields 58.81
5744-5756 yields 60.29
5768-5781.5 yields 56.72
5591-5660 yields 51.33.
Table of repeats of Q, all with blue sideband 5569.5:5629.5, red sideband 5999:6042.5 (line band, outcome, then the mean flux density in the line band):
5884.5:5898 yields 8.6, 17.7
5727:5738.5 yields -1.9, 54.4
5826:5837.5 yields -1.9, 56.3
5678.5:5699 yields -1.5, 49.3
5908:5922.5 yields 3.7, 37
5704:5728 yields -3.4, 52.9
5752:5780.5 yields -4.3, 54.3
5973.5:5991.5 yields 1.9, 45.4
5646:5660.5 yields -1.0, 48.5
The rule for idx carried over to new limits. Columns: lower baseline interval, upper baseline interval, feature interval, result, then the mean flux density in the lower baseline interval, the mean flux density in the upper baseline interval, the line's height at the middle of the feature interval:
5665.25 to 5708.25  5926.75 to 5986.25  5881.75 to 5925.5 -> 0.446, 49.1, 42.6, 43.9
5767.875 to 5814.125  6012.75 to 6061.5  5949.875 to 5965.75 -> 0.308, 57.5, 54.9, 55.8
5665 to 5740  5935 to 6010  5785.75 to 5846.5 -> -0.176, 51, 44.9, 48.4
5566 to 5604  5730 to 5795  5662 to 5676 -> 0.096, 45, 55.8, 50.1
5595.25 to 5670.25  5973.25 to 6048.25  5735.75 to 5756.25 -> -0.244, 44.1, 50.5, 46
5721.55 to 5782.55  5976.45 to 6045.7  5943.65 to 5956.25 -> 0.188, 54.7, 50.3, 51.4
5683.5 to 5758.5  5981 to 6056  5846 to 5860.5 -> 0.122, 53.7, 51.8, 52.8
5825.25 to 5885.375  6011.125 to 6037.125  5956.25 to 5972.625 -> 0.177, 46.9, 52.2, 50.4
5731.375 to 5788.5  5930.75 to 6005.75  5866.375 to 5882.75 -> 0.250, 55.4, 44.4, 49.3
